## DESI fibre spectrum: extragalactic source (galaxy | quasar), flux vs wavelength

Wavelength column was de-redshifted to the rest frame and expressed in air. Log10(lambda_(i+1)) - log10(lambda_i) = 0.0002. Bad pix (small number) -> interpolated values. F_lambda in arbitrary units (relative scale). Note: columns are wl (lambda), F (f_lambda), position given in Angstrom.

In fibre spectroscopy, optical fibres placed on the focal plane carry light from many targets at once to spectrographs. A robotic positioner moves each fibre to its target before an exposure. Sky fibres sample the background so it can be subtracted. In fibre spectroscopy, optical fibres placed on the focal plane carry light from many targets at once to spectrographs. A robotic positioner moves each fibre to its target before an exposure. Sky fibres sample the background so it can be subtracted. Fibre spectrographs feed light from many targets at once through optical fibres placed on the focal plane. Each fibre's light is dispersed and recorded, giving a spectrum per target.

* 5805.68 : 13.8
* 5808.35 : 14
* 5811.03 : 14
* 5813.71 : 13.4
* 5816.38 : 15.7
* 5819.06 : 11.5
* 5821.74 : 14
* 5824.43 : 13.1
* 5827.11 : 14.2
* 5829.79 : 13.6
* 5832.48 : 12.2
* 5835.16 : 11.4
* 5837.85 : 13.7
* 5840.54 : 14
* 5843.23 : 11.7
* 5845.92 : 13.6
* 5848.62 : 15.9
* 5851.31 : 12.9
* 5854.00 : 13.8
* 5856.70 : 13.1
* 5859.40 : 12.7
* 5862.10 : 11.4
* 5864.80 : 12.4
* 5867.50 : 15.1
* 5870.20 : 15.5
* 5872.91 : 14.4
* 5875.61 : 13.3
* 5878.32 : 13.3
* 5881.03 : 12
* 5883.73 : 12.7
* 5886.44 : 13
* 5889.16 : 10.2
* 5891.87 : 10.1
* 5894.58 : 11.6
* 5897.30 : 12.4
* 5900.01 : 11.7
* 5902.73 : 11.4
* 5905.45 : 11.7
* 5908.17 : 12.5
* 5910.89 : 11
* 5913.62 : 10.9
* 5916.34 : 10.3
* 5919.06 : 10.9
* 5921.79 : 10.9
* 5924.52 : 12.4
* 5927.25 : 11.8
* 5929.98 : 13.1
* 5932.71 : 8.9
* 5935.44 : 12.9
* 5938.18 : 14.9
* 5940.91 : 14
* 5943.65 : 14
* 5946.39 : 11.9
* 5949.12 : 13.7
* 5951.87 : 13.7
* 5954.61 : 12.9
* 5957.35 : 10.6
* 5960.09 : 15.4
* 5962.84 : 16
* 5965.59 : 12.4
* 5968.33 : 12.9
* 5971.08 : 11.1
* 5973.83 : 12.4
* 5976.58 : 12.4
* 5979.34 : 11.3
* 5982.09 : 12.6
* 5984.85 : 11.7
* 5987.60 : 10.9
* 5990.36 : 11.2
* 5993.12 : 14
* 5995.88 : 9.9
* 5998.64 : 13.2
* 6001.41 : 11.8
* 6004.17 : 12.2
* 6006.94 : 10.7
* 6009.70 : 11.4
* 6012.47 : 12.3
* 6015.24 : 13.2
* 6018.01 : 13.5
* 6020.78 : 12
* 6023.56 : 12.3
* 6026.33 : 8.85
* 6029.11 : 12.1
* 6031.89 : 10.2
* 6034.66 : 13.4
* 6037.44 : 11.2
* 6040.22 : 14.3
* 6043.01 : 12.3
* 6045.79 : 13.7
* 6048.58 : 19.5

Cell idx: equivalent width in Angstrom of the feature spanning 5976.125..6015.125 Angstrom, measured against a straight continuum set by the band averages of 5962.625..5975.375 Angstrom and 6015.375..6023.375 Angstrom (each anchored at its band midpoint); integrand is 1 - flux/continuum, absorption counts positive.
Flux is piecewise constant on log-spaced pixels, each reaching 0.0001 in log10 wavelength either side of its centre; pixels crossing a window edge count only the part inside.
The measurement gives 2.6 Angstrom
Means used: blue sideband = 12.7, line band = 11.9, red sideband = 12.7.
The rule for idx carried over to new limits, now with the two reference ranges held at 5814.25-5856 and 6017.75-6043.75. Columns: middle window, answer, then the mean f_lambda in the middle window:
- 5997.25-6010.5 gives 0.3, 11.9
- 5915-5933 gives 2.0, 11.3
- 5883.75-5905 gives 2.3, 11.6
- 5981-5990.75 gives 0.5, 11.6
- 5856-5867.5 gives 0.5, 12.7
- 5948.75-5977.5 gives -1.3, 13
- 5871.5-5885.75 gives -0.1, 13.1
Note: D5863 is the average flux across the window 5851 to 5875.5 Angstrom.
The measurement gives 13.5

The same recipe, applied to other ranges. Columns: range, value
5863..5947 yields 12.3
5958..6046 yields 12.2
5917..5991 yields 12.5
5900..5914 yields 11.6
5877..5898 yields 11.9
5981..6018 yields 12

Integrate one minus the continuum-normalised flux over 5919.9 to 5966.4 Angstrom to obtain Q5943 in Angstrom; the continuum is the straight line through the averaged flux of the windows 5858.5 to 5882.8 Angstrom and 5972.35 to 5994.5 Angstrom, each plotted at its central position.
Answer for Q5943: -1.4 Angstrom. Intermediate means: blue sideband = 13.3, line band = 12.9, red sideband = 12.1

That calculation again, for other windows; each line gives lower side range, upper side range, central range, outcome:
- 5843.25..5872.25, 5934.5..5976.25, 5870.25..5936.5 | 7.6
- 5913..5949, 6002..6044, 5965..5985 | -0.1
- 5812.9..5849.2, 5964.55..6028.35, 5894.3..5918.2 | 2.3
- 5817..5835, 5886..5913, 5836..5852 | -1.1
